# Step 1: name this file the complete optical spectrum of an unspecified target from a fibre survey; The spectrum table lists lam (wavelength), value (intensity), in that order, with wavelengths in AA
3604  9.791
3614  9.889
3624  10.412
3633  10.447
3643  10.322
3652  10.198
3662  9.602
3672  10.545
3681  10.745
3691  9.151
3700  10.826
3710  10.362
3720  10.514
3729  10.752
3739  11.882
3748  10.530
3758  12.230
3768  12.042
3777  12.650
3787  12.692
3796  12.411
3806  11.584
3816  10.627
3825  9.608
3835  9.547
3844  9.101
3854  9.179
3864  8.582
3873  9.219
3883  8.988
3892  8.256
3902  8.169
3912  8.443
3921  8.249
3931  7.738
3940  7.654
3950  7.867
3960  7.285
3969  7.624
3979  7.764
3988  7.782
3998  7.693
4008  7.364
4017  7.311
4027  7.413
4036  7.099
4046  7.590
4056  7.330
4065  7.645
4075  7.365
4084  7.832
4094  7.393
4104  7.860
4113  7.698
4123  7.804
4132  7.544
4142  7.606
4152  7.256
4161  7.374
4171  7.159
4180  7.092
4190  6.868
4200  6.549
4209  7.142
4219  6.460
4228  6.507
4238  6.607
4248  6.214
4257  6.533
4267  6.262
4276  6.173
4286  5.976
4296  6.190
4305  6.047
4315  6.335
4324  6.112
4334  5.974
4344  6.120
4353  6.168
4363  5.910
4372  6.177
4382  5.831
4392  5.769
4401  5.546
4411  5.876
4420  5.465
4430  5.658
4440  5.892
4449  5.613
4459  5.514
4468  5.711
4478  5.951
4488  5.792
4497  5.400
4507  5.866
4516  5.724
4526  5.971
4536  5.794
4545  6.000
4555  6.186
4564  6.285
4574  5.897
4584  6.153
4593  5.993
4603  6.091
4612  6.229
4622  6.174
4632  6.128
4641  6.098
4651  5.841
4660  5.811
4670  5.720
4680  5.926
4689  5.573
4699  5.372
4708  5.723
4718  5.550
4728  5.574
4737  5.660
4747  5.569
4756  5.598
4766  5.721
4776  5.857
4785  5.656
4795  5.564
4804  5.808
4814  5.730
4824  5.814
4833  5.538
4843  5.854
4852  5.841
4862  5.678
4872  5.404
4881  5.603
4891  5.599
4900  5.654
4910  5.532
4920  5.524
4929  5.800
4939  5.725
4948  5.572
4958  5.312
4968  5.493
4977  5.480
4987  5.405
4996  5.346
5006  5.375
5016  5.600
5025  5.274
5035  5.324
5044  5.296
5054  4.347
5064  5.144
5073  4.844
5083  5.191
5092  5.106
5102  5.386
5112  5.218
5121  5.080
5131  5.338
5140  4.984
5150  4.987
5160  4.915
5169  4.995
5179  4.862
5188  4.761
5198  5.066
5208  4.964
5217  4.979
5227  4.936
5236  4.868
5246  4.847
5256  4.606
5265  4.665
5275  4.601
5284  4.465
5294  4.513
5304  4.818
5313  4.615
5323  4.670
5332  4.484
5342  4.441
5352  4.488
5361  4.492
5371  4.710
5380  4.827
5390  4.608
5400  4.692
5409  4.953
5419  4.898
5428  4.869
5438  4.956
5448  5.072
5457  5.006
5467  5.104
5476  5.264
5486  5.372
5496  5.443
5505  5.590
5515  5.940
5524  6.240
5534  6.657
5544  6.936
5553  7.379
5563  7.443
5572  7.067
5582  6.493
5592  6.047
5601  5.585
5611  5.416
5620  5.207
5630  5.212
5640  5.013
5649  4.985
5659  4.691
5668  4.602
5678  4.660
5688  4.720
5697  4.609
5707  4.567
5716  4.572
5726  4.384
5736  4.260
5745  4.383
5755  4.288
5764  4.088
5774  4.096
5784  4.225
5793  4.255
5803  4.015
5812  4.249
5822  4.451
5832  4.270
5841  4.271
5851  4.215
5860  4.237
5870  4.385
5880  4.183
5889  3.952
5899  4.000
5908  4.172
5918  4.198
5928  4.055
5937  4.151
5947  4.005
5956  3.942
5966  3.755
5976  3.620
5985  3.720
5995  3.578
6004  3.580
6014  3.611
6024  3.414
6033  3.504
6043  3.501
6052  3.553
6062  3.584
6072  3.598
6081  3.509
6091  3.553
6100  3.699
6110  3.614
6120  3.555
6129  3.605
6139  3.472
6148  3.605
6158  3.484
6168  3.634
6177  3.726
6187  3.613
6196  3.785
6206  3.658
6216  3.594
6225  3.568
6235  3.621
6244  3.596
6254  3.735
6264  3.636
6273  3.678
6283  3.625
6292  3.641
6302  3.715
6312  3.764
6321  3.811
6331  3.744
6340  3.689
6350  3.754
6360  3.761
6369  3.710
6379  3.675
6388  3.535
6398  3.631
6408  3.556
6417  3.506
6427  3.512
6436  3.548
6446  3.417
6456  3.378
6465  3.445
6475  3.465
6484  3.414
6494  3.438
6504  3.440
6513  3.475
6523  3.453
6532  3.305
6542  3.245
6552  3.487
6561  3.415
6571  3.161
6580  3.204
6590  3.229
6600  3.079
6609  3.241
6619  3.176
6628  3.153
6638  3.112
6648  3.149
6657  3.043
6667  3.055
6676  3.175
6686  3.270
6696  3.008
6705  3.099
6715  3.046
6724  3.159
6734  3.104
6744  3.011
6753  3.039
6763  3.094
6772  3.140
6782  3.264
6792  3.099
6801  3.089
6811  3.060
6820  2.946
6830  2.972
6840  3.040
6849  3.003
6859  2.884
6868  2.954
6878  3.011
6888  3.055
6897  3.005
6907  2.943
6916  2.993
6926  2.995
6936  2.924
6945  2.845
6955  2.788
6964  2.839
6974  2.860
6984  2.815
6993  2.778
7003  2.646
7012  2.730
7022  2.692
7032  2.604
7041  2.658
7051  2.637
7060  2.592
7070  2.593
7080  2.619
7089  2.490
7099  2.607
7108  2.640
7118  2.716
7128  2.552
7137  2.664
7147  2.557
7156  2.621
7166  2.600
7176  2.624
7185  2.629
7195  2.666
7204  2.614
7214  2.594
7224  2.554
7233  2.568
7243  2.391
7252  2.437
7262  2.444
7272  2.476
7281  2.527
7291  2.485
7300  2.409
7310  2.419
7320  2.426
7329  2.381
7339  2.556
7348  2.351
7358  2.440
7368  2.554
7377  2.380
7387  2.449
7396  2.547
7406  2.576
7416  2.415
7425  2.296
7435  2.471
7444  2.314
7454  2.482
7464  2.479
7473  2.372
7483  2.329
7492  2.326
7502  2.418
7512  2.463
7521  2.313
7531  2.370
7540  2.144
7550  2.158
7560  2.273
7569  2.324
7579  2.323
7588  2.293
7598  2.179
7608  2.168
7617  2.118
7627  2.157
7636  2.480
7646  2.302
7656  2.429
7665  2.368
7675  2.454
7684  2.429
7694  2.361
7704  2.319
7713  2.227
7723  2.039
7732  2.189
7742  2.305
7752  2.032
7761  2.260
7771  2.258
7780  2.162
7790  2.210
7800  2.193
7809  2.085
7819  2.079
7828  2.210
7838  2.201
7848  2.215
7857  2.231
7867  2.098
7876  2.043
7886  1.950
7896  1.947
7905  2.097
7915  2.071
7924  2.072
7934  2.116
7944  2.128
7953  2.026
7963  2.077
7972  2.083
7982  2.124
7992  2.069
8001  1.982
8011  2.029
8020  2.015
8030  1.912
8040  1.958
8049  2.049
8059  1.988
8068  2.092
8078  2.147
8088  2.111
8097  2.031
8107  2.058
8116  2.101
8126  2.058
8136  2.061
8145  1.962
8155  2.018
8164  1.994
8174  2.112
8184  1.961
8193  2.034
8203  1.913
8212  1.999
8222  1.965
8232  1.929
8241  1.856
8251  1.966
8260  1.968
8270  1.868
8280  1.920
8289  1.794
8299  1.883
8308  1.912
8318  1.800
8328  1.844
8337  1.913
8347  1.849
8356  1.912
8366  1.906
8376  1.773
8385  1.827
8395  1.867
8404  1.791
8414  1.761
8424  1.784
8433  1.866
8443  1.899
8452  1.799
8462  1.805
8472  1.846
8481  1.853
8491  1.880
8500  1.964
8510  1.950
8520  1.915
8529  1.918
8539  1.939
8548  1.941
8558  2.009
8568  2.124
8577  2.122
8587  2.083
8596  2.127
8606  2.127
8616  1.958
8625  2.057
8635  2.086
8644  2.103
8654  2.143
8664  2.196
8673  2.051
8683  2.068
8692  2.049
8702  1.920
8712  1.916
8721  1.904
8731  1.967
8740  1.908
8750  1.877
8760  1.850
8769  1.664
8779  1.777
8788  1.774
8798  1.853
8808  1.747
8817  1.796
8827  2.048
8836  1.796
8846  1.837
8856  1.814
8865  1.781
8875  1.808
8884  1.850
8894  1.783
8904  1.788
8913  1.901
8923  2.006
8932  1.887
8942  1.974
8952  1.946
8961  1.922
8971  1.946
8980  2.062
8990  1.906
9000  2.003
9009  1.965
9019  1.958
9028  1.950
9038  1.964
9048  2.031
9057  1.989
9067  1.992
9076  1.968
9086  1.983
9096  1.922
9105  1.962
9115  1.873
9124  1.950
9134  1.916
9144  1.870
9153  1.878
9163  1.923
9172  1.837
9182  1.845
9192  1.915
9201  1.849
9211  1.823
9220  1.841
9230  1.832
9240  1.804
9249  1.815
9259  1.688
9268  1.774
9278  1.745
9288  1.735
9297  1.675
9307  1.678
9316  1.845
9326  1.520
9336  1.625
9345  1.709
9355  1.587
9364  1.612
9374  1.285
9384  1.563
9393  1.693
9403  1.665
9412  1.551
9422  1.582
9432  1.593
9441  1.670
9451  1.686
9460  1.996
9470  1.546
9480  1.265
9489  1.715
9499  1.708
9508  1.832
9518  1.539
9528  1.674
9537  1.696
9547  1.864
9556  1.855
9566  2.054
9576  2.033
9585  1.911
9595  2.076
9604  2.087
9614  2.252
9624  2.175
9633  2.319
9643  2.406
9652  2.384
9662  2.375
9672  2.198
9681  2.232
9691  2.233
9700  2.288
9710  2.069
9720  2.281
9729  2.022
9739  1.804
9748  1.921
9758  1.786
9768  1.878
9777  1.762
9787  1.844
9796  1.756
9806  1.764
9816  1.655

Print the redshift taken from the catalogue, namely 0.986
